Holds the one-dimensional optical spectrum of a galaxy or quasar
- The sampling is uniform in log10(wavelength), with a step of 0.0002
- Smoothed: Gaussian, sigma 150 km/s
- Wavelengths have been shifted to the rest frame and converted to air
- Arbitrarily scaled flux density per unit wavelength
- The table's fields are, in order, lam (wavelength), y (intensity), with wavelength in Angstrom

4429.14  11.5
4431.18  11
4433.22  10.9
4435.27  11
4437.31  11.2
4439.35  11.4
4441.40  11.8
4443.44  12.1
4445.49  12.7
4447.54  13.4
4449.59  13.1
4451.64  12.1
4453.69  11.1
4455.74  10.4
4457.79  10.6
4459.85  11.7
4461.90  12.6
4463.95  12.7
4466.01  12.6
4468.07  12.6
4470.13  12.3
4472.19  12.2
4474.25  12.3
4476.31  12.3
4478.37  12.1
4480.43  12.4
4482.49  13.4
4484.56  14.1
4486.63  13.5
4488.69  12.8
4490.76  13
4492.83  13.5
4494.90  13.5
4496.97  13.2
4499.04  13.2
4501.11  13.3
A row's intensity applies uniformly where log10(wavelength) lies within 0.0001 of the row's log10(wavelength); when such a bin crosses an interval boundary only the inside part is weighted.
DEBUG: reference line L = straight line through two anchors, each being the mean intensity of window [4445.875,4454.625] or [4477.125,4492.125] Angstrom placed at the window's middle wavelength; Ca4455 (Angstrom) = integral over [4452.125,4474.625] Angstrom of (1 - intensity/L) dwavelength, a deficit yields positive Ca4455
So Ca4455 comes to 1.4 Angstrom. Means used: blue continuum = 12.5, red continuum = 13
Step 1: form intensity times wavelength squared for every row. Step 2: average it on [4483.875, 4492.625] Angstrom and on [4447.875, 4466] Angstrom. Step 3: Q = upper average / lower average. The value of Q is 1.1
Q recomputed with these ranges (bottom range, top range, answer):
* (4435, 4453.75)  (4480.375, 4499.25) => 1.12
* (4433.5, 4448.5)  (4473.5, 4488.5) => 1.10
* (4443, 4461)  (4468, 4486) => 1.07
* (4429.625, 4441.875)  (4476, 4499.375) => 1.20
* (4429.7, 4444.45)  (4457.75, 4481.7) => 1.10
